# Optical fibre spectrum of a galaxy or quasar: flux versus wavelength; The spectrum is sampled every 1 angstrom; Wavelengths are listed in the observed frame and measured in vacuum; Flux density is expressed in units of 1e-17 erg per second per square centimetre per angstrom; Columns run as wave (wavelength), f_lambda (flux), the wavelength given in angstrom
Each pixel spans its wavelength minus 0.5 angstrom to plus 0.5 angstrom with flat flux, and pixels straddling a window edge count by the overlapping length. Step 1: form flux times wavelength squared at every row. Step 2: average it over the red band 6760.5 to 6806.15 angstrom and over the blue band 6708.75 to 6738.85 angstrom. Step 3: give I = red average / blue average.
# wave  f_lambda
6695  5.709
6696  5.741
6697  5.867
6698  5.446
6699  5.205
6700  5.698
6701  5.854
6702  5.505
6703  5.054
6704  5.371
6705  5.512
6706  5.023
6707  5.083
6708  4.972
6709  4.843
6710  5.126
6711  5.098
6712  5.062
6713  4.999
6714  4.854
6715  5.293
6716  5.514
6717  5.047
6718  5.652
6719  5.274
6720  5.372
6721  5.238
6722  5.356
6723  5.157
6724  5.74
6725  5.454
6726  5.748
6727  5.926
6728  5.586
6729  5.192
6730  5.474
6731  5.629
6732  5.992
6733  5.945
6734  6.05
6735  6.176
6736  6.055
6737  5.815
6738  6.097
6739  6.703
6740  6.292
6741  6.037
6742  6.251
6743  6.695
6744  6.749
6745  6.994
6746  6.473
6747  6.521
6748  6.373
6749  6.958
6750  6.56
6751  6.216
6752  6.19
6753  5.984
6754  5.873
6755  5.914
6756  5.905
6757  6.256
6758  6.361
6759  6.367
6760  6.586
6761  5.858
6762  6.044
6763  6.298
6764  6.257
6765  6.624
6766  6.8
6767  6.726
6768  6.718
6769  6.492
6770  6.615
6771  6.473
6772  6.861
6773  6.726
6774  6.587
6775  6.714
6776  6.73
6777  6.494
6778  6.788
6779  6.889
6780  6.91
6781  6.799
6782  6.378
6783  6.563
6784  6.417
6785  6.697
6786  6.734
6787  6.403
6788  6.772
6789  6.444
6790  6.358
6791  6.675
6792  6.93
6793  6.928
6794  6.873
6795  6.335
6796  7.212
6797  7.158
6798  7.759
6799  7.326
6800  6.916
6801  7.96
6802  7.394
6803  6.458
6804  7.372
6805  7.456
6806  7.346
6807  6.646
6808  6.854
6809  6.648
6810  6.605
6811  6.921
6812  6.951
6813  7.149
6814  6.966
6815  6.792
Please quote 1.25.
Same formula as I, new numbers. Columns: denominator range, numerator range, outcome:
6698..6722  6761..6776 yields 1.27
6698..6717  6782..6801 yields 1.34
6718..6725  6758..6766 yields 1.19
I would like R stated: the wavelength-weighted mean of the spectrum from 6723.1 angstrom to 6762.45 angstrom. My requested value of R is 6.12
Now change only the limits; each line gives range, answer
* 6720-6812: 6.46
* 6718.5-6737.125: 5.64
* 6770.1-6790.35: 6.64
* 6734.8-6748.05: 6.38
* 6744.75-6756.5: 6.32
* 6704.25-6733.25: 5.35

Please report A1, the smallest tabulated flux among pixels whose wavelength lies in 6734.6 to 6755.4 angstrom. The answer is 5.815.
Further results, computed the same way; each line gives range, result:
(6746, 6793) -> 5.858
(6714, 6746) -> 4.854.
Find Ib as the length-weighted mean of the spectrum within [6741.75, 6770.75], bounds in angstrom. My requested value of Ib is 6.4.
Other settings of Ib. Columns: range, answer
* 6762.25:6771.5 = 6.54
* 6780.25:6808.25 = 6.9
